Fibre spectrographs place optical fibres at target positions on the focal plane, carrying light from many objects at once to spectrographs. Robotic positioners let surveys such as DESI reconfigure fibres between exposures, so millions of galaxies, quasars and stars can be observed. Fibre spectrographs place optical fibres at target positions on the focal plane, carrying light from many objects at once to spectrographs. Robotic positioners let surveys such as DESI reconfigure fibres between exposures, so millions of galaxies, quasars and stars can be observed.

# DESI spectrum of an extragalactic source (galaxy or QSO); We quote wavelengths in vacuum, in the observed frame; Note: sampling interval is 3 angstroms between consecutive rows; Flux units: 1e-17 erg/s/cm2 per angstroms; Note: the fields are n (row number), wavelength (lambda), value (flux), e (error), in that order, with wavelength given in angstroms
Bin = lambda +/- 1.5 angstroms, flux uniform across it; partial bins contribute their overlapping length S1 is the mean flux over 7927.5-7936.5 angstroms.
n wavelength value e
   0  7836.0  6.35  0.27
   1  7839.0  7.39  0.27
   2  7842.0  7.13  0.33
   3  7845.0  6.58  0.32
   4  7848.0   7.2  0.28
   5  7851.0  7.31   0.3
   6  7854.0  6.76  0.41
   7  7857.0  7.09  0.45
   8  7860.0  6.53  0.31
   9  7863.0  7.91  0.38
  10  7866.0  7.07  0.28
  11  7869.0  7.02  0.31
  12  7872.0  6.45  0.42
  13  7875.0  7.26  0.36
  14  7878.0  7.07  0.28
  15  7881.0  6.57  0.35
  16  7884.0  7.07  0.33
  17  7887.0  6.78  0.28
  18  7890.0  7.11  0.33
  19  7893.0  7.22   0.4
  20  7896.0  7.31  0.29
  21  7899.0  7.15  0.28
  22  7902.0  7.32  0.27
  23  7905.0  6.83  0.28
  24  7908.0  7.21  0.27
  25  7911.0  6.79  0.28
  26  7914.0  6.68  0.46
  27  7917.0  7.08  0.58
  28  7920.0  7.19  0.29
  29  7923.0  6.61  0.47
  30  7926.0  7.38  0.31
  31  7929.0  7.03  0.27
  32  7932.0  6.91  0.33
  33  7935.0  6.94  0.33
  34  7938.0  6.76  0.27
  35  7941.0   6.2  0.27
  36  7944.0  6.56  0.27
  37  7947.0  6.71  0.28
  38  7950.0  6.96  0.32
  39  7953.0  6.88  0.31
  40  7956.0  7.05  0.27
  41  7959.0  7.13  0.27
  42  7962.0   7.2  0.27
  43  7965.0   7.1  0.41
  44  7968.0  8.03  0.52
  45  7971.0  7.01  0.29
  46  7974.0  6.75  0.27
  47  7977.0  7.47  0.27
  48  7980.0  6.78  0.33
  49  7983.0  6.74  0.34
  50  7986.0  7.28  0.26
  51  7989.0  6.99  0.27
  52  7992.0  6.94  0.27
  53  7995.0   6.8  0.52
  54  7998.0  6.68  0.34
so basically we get 6.96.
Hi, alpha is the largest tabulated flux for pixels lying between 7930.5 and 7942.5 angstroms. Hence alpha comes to 6.94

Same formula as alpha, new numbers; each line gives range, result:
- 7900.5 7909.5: 7.32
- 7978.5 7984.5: 6.78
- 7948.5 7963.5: 7.2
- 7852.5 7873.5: 7.91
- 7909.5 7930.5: 7.38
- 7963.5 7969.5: 8.03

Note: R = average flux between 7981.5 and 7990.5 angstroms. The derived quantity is 7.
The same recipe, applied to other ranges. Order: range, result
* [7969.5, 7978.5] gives 7.08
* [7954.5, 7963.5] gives 7.13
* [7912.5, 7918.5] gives 6.88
